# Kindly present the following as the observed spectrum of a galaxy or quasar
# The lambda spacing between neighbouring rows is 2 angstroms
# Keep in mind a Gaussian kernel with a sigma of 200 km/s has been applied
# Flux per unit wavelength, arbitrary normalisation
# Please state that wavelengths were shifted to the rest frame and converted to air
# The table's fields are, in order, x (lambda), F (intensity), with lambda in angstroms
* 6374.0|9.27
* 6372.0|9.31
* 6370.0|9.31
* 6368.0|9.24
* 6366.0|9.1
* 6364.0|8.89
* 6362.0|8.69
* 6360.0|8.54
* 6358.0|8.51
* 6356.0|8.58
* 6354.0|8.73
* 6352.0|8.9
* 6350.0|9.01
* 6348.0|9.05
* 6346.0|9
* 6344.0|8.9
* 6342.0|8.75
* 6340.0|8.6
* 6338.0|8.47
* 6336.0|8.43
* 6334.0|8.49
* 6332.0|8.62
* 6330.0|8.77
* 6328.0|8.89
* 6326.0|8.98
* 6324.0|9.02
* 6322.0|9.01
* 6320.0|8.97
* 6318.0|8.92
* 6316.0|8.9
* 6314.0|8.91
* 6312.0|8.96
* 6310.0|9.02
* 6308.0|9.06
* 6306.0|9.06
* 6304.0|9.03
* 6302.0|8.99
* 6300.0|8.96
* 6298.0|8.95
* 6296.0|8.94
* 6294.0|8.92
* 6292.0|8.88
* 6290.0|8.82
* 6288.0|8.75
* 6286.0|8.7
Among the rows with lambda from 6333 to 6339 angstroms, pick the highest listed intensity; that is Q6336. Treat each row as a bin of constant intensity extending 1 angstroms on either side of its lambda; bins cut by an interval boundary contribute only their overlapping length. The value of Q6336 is 8.49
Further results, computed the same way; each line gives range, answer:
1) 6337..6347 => 9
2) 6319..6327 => 9.02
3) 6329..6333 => 8.77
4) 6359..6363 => 8.69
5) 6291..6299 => 8.95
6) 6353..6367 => 9.1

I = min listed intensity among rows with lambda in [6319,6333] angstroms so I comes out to 8.62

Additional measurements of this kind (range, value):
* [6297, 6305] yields 8.95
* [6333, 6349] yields 8.43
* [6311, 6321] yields 8.9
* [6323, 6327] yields 8.98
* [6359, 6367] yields 8.54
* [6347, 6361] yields 8.51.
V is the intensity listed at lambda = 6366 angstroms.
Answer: 9.1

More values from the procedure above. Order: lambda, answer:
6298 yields 8.95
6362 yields 8.69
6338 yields 8.47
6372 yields 9.31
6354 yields 8.73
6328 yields 8.89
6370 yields 9.31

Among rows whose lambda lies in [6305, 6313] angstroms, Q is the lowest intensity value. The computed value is 8.96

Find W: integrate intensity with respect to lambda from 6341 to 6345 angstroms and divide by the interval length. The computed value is 8.82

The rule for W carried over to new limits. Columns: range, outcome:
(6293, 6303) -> 8.95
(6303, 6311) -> 9.04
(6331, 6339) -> 8.5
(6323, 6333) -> 8.86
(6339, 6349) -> 8.86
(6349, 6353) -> 8.96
